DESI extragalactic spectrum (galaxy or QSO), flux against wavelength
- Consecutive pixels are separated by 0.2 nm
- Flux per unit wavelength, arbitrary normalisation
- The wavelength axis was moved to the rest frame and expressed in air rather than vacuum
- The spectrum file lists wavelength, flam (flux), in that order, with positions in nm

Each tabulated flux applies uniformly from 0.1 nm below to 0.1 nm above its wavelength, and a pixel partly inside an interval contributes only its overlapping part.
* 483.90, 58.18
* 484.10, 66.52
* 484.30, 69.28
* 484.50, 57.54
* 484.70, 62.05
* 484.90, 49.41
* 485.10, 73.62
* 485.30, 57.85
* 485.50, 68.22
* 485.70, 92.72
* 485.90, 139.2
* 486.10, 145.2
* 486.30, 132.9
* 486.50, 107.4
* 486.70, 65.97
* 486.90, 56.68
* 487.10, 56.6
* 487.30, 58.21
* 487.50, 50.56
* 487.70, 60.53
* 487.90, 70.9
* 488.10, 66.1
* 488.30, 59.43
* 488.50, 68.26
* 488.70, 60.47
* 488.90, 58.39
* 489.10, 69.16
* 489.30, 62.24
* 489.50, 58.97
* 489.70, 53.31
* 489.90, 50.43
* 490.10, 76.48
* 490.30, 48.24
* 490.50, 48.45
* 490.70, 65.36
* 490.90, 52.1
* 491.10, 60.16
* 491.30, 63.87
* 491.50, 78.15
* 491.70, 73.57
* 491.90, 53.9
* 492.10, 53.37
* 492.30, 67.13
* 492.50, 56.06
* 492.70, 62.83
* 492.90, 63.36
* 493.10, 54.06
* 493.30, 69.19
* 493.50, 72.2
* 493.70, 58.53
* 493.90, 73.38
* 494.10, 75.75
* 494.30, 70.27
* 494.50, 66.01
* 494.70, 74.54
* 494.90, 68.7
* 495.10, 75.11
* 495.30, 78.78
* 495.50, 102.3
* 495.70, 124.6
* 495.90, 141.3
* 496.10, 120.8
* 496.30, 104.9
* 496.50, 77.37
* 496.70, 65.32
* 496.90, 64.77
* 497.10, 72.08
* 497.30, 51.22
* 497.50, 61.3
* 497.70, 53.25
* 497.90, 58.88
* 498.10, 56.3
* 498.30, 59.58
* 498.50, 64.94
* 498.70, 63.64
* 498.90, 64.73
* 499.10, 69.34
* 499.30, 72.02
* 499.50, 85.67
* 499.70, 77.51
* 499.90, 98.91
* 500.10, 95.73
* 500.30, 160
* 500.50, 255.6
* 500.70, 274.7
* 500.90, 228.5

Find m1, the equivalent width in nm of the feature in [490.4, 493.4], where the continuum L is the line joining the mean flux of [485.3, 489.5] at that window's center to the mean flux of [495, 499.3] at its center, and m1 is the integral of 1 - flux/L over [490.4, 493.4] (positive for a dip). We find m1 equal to 0.61 nm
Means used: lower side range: 76.5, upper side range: 77.5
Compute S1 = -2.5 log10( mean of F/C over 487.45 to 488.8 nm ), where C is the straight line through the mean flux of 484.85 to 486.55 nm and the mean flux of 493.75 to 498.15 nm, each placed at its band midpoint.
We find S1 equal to 0.43 mag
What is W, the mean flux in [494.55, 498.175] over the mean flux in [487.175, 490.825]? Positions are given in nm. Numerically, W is 1.34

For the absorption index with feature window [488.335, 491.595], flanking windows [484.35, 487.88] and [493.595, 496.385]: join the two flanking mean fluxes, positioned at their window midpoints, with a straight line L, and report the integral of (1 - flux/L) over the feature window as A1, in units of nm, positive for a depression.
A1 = 0.856 nm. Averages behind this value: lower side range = 78.2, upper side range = 88.1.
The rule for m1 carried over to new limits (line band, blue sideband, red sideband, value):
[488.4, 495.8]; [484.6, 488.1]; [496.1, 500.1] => 0.83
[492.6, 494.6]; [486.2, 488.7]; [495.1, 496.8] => 0.56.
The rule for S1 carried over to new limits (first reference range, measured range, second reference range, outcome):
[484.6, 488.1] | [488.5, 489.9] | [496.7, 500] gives 0.25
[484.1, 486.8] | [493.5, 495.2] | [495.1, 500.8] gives 0.30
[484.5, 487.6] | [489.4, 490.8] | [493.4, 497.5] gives 0.37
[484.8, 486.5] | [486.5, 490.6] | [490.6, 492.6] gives 0.28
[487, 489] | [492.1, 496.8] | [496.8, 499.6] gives -0.24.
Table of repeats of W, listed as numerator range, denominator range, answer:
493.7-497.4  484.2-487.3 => 1.02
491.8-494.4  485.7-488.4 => 0.77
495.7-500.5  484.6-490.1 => 1.17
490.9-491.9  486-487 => 0.65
